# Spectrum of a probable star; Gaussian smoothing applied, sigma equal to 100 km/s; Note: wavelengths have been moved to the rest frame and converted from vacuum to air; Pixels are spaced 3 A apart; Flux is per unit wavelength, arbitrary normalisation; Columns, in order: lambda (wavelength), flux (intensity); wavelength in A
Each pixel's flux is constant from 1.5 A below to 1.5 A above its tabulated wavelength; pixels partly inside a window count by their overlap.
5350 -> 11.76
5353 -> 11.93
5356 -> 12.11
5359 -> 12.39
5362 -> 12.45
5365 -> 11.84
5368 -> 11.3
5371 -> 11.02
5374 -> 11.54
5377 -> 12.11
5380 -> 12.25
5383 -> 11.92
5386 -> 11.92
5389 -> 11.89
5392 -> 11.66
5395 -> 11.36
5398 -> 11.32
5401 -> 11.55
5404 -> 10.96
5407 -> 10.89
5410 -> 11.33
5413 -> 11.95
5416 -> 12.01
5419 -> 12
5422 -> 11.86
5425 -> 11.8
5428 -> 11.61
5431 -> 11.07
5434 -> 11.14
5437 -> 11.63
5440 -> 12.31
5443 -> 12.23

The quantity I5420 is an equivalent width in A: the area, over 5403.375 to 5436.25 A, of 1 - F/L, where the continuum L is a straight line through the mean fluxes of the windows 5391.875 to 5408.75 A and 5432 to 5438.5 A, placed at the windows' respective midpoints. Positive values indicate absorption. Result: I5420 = -0.6 A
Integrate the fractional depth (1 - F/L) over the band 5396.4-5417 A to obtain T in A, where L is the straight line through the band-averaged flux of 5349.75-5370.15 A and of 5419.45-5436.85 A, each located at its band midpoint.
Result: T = 0.44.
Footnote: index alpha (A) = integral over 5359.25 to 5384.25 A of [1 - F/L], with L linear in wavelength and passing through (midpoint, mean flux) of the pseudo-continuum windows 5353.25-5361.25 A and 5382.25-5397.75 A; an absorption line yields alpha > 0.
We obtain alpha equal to 0.3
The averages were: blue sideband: 12.2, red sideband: 11.7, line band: 11.8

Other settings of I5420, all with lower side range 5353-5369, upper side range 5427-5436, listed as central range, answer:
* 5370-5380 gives 0.2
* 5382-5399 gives 0.0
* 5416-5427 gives -0.5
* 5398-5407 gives 0.3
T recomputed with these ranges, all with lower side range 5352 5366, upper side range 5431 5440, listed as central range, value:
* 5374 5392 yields 0.0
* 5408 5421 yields -0.1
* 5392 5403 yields 0.4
